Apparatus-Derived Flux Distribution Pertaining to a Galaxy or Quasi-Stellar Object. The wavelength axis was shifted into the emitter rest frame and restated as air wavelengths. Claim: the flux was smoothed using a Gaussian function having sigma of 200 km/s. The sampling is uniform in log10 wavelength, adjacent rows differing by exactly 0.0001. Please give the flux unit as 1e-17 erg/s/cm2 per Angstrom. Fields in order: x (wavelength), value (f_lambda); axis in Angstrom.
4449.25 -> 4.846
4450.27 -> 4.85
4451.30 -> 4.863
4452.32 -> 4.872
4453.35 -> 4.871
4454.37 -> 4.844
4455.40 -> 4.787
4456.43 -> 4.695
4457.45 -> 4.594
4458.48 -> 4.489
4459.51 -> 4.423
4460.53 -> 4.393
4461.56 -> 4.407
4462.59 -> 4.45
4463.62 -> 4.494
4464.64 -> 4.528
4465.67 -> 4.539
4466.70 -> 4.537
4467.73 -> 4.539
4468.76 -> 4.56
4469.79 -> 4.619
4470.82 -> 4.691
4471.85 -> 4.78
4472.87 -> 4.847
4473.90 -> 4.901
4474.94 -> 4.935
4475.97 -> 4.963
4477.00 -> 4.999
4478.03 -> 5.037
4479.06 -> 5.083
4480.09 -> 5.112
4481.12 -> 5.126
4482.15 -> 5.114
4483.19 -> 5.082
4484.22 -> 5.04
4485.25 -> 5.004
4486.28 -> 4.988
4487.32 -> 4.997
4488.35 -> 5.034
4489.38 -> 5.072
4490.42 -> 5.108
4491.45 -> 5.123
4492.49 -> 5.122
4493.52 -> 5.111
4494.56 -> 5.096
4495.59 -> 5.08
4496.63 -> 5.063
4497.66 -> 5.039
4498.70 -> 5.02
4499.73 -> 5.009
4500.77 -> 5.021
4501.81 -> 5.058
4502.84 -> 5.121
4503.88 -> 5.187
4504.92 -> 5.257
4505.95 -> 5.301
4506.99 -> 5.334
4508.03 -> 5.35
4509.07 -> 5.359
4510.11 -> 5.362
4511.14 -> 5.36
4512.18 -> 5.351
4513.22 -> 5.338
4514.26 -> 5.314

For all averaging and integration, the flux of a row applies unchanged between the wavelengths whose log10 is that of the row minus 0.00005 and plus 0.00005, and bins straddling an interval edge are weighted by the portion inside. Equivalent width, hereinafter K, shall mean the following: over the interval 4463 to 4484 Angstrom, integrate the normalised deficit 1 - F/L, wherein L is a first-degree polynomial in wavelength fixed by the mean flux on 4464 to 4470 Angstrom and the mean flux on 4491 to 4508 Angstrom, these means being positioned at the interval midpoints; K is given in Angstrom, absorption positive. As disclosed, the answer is -0.71 Angstrom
